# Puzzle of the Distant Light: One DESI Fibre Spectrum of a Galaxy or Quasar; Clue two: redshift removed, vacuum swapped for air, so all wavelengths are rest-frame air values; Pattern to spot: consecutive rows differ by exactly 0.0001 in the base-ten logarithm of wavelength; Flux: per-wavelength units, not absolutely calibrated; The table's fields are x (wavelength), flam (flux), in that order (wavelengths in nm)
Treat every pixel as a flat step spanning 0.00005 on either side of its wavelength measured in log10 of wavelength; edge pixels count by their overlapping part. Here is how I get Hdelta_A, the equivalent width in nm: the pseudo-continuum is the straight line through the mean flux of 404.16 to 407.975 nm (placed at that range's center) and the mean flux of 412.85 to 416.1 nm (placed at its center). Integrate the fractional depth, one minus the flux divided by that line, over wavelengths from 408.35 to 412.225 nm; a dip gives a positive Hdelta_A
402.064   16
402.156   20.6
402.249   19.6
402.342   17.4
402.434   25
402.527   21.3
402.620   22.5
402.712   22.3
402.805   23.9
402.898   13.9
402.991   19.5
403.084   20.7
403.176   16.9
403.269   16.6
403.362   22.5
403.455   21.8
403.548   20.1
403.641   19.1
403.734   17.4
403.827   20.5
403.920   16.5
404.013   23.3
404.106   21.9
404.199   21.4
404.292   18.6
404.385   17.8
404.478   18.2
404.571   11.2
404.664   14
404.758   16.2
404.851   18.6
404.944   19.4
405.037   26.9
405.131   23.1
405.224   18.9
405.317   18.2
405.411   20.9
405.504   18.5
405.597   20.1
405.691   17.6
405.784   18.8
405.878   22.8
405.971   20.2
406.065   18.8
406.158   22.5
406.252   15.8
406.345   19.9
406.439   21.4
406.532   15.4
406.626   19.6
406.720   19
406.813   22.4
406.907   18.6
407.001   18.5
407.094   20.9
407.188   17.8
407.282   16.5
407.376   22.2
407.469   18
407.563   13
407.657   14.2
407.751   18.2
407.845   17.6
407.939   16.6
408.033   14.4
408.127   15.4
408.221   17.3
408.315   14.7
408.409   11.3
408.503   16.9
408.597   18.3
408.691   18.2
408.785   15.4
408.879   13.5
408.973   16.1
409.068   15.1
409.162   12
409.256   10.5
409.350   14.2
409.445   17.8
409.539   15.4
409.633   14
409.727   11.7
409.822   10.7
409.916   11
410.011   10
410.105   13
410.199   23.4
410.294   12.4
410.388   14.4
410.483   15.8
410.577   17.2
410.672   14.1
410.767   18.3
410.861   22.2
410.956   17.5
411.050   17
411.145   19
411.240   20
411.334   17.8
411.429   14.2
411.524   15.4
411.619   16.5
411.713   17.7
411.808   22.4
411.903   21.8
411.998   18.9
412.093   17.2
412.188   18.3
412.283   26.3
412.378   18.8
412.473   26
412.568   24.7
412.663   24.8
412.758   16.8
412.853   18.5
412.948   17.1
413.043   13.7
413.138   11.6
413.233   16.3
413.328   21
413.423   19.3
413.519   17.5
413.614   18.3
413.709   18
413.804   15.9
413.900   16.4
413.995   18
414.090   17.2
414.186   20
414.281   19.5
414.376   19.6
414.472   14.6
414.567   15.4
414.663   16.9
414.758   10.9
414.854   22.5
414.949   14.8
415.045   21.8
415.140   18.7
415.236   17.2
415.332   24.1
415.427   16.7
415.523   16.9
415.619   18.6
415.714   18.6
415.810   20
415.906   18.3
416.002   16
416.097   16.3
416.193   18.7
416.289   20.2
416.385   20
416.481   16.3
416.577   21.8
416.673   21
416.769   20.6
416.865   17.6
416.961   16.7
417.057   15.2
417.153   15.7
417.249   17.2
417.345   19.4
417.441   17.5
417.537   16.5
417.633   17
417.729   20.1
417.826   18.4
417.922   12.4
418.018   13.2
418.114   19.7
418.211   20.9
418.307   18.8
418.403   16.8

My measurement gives 0.46 nm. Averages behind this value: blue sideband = 18.7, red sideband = 17.6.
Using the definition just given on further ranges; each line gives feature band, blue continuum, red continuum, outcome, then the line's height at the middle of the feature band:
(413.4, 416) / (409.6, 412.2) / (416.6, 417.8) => -0.084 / 17.4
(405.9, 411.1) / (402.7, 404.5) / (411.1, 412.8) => 0.850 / 19.7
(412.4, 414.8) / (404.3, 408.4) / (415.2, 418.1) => 0.017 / 18.1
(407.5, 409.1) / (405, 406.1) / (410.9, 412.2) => 0.301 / 19.3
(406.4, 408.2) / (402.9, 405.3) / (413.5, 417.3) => 0.092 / 18.8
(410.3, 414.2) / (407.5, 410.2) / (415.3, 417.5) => -0.460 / 16.3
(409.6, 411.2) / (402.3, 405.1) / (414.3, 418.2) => 0.275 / 18.6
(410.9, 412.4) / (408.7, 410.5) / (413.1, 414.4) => -0.261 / 15.9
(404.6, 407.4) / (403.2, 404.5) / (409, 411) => -0.224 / 18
